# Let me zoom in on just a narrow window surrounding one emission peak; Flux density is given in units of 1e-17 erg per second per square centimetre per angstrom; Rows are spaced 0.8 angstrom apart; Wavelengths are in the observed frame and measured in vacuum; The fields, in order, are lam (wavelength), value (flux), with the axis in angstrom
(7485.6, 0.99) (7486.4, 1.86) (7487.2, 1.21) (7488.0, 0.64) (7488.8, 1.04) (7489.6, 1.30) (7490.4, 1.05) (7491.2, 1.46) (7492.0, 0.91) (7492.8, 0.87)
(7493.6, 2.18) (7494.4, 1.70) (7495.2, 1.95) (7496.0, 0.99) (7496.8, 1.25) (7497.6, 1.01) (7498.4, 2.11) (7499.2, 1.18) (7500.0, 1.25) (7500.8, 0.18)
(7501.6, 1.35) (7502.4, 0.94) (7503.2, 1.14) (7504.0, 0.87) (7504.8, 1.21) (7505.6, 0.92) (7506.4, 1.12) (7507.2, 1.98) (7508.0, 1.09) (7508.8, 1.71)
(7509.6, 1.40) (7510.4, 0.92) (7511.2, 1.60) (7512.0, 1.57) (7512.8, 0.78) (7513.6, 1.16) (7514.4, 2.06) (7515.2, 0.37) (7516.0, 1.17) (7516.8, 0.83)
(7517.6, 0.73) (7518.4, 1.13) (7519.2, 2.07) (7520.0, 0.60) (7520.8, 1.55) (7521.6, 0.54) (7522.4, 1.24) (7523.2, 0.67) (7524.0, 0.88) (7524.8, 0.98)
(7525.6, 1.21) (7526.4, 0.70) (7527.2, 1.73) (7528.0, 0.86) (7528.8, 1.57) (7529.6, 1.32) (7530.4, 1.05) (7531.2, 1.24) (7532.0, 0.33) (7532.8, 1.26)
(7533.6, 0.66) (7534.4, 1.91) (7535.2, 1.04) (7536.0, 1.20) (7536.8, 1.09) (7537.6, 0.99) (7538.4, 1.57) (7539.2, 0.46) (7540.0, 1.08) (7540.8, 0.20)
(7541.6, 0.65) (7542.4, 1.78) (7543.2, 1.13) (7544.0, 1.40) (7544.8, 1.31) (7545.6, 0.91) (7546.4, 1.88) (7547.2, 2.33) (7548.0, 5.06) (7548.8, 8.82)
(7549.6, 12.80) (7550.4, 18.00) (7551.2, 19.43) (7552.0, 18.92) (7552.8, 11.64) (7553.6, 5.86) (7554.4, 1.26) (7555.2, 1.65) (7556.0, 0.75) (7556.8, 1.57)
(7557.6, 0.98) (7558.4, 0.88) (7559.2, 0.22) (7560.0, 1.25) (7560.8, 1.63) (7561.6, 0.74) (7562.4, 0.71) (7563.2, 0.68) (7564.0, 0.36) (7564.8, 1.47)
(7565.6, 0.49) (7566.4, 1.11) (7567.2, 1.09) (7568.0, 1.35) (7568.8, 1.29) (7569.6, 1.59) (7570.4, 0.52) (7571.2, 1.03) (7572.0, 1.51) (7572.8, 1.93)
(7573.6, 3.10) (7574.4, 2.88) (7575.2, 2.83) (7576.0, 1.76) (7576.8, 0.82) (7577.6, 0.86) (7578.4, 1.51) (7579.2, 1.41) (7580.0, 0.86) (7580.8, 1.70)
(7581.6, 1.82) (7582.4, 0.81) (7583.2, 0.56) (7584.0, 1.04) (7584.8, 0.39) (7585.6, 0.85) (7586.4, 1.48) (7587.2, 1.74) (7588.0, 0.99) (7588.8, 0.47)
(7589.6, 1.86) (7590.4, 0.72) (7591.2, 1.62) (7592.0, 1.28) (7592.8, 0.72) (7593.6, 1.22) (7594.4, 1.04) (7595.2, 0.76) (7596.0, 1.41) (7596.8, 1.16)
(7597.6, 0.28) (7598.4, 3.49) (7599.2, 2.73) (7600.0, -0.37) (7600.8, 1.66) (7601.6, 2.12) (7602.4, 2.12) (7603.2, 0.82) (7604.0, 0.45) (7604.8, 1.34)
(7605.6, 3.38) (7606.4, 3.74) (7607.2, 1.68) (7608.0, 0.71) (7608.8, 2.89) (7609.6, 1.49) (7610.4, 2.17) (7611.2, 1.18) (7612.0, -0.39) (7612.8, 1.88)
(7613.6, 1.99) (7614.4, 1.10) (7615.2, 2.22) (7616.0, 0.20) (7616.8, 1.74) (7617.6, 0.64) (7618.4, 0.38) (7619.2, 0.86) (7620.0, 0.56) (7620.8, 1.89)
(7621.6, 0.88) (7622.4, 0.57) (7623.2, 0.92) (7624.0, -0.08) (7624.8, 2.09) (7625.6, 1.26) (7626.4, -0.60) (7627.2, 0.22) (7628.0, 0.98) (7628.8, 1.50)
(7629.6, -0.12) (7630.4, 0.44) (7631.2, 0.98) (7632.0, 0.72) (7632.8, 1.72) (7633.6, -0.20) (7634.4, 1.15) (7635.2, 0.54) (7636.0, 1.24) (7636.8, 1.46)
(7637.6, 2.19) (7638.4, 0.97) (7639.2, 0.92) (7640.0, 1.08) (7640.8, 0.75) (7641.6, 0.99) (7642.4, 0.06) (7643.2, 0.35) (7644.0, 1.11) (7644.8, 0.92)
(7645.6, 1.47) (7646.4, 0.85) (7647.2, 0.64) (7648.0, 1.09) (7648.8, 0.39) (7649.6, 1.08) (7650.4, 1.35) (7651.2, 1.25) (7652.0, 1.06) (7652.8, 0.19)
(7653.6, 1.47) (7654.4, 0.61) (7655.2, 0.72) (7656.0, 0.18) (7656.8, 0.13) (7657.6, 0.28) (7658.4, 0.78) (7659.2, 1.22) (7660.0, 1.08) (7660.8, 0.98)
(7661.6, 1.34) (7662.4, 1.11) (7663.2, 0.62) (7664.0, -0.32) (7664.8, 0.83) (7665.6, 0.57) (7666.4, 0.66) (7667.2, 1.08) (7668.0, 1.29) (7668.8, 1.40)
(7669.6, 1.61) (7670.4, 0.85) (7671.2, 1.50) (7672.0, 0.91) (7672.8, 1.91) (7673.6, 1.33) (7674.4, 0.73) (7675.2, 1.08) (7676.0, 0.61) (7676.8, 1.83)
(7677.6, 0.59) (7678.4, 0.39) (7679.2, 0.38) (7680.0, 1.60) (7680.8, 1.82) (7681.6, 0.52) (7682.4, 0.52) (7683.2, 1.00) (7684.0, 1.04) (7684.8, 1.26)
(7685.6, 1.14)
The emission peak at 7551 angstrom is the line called Halpha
